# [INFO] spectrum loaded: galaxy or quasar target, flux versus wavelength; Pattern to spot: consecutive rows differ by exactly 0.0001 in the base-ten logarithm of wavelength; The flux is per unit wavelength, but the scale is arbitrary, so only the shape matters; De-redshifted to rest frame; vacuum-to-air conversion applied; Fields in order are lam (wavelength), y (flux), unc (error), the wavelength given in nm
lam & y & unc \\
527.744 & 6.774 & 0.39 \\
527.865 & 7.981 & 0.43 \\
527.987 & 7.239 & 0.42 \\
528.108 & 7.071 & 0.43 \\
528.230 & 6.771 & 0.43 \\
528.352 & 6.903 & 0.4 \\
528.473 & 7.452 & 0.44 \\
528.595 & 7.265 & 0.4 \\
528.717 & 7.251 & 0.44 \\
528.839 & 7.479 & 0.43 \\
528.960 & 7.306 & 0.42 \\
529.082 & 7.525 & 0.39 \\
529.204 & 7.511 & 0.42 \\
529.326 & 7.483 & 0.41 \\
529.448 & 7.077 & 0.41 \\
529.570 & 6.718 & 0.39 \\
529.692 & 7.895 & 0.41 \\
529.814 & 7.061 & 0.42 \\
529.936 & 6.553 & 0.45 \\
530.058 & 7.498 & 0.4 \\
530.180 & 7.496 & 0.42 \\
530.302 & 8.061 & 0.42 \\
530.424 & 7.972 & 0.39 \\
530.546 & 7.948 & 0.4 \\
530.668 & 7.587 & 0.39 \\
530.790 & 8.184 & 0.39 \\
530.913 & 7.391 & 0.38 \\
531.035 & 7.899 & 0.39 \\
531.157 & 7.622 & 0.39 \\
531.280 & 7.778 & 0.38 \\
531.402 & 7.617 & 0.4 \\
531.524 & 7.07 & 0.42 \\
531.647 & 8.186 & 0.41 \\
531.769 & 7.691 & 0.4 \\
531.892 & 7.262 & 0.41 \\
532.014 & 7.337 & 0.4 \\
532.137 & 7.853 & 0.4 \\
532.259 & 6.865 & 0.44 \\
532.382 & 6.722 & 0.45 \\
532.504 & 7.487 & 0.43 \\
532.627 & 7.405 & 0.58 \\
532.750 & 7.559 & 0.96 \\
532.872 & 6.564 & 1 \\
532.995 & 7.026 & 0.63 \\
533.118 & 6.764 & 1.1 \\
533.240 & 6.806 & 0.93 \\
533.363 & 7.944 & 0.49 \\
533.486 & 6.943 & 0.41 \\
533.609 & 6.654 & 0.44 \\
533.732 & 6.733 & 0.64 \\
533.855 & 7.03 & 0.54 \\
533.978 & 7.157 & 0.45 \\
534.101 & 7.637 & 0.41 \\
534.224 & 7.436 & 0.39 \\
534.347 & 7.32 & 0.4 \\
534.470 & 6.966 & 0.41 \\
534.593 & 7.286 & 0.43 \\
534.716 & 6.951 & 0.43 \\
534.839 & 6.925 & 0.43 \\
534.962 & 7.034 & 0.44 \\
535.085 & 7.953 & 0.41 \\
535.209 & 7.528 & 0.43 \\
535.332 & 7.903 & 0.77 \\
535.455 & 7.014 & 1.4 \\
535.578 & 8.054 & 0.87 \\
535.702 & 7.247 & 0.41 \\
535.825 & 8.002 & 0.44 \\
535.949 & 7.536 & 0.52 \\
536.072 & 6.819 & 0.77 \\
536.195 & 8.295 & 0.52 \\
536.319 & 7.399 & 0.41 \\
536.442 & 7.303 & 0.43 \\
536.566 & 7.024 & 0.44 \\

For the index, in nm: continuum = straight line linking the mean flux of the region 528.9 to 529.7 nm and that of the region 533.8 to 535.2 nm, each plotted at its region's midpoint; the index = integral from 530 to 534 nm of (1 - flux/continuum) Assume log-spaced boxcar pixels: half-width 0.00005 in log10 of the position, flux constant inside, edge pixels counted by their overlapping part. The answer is -0.06 nm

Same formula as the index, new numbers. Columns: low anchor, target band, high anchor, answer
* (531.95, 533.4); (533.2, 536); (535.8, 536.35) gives 0.040 nm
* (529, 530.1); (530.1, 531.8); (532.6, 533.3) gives -0.142 nm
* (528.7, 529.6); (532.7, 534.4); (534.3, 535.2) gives 0.031 nm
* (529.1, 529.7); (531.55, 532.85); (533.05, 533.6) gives -0.048 nm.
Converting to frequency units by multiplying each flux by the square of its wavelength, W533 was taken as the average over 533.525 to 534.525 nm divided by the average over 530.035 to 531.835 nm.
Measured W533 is 0.9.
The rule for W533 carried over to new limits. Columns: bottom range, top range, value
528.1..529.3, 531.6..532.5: 1.03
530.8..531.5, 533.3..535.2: 0.95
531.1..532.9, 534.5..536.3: 1.02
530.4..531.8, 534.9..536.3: 1.00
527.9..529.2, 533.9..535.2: 1.03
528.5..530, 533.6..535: 1.00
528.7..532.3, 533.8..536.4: 1.00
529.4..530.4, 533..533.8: 0.97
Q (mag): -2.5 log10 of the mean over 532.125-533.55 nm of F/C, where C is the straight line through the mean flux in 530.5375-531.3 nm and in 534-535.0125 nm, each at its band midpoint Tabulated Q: 0.05 mag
